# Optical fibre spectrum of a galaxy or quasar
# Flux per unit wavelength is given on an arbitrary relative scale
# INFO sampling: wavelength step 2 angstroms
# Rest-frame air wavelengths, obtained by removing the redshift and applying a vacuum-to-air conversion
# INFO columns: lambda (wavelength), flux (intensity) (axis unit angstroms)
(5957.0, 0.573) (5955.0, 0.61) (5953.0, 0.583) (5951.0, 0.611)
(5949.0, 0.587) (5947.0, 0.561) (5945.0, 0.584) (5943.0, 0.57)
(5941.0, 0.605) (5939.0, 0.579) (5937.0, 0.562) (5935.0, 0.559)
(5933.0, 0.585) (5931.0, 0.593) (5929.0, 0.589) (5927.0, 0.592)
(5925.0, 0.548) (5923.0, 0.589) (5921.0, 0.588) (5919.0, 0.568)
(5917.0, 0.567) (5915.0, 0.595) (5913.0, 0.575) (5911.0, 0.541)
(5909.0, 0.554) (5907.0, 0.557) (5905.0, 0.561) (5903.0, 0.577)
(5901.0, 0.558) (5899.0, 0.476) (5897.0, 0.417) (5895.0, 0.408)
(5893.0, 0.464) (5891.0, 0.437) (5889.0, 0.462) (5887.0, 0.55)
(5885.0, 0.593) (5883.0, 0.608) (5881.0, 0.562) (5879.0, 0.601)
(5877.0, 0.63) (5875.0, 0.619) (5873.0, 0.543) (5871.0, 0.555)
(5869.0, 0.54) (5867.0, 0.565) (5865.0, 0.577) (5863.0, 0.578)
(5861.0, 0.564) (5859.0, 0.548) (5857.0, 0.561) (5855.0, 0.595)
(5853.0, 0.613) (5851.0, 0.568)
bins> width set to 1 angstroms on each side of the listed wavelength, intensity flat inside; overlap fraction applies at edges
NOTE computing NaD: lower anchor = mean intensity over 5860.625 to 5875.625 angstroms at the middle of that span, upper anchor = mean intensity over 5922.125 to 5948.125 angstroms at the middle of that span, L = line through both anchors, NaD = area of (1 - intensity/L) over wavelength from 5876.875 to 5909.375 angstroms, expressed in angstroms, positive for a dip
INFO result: 2.5 angstroms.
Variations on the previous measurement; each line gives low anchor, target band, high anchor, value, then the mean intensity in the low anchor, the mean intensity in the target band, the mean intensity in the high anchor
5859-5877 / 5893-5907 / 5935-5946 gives 1.8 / 0.57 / 0.501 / 0.578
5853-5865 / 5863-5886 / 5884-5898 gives -2.5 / 0.574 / 0.581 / 0.476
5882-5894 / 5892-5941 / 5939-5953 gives 0.1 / 0.519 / 0.551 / 0.586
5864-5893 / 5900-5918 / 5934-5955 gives 0.1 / 0.557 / 0.565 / 0.582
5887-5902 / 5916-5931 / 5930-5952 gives -1.1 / 0.466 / 0.578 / 0.581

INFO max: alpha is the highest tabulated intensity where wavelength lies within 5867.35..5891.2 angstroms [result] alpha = 0.63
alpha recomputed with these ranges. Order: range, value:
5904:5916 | 0.595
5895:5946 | 0.605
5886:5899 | 0.55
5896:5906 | 0.577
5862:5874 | 0.578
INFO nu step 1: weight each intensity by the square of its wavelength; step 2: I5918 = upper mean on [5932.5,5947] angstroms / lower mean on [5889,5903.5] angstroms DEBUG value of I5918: 1.2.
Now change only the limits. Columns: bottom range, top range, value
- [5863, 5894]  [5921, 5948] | 1.06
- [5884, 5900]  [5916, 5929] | 1.22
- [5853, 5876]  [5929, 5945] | 1.04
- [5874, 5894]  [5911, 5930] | 1.06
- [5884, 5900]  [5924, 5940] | 1.23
